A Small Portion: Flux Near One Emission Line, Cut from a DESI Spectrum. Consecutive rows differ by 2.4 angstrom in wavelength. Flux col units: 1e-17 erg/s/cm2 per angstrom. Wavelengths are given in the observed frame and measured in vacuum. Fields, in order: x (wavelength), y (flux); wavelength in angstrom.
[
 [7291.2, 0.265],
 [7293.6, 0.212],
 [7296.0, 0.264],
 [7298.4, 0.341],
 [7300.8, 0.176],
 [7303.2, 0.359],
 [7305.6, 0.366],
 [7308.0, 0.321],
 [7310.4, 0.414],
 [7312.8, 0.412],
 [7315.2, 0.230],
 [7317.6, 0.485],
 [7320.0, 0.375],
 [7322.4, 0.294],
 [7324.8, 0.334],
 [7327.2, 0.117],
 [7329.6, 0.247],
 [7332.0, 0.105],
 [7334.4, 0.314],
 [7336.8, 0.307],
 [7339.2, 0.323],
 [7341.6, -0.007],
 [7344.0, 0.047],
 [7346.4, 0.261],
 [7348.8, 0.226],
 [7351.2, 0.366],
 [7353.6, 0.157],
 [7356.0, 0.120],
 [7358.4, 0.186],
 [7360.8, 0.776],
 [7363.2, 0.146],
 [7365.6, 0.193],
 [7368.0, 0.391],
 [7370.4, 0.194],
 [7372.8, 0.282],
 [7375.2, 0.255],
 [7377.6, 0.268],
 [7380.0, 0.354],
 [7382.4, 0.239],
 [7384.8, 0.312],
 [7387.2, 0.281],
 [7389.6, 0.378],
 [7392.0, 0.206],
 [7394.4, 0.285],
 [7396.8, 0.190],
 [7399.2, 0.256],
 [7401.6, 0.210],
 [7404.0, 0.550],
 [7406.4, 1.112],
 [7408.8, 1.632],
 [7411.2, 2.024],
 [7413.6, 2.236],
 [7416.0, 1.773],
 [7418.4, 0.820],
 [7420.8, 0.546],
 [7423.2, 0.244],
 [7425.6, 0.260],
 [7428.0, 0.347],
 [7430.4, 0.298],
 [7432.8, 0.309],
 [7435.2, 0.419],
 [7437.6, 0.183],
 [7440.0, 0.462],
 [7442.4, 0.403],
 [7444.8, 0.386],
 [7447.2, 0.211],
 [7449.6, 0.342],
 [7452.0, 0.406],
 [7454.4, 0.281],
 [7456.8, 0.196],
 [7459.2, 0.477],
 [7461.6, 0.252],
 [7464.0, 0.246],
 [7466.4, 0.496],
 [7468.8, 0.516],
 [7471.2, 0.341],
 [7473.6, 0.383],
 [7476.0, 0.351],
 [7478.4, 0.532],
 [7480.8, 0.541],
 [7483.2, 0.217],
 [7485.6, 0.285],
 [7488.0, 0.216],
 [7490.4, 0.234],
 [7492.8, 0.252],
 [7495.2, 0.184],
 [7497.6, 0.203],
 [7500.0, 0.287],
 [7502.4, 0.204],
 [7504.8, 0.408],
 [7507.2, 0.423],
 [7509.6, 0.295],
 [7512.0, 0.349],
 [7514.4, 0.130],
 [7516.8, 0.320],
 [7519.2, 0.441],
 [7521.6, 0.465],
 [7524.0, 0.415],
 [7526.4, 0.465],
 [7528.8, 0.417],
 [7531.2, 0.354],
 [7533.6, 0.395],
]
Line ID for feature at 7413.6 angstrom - [O II]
